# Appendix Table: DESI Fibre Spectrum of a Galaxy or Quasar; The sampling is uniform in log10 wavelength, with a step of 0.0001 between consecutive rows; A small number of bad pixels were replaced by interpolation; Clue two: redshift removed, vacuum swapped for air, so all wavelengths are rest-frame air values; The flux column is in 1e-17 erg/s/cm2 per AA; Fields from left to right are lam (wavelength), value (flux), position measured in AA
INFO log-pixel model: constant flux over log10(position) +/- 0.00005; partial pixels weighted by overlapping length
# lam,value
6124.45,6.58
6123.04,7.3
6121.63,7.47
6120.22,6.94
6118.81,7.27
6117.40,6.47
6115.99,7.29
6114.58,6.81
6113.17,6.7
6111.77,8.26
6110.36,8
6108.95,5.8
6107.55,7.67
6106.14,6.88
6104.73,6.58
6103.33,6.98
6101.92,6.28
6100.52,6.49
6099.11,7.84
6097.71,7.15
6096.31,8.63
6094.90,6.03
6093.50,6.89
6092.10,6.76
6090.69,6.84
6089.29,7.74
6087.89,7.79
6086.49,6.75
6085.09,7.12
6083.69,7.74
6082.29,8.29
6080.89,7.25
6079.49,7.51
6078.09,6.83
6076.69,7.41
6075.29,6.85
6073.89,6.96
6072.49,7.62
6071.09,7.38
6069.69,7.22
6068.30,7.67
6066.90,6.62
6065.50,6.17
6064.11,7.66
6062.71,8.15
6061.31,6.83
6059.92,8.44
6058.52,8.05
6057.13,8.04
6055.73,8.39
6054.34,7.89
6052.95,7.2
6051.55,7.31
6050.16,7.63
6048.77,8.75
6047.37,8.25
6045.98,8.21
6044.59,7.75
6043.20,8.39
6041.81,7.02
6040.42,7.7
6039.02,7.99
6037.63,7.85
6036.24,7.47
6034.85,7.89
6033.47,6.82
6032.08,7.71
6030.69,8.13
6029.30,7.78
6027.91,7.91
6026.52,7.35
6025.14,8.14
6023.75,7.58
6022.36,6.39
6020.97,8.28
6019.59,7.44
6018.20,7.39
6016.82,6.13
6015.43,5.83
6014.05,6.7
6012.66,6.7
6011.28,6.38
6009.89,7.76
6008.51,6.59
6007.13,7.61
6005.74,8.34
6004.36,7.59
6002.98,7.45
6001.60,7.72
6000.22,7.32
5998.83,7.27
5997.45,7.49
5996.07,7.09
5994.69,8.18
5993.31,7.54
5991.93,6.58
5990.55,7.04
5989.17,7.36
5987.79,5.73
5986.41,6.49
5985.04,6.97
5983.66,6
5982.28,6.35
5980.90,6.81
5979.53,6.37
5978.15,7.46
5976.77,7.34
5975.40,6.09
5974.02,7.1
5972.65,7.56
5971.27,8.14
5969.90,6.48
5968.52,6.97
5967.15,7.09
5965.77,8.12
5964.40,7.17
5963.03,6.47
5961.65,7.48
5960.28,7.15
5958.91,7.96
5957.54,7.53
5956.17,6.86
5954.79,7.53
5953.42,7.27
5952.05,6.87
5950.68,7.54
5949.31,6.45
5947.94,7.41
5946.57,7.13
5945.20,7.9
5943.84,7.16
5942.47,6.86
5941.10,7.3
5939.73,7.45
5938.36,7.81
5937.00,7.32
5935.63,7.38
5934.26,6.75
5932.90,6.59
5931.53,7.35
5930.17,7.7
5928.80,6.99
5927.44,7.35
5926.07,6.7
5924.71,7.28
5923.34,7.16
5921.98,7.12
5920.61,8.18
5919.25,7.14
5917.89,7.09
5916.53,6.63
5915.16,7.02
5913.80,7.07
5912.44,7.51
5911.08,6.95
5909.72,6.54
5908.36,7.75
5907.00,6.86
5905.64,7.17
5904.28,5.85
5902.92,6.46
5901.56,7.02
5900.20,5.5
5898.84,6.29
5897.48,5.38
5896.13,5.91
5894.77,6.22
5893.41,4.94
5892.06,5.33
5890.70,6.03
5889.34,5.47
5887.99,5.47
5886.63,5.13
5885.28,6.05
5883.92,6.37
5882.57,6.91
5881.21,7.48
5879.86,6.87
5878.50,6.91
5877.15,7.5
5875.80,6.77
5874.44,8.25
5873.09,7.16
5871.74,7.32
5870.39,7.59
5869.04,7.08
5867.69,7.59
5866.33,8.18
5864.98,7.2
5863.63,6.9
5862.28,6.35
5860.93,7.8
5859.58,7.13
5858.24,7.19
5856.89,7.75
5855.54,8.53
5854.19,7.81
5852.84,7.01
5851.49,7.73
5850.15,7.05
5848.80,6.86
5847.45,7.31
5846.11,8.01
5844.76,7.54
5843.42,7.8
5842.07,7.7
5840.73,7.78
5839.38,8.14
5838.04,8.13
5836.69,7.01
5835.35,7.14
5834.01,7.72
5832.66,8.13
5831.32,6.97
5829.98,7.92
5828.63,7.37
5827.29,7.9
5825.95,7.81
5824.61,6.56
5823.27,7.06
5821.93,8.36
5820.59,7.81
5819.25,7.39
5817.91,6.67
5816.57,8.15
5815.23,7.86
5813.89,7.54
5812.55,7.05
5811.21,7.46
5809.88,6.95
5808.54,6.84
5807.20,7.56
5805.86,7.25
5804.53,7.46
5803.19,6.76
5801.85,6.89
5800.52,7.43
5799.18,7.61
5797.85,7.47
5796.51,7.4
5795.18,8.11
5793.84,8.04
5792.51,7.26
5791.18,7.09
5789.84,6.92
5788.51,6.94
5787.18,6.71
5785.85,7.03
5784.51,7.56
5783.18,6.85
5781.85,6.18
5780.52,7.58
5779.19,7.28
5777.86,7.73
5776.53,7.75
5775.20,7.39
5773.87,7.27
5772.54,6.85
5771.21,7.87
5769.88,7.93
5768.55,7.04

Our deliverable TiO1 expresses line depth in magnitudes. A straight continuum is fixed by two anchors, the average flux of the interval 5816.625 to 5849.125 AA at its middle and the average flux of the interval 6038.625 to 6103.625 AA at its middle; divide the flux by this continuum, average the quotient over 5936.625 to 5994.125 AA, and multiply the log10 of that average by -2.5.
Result 0.06 mag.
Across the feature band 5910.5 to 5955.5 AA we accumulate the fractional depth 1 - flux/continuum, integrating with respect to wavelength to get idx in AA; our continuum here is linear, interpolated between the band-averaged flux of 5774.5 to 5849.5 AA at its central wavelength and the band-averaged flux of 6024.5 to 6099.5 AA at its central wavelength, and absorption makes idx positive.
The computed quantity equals 1.61 AA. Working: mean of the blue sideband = 7.41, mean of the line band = 7.21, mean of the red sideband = 7.55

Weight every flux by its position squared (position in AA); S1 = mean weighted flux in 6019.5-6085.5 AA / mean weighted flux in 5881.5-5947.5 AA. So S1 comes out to 1.2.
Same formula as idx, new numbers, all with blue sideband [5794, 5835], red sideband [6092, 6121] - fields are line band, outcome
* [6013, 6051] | -2.23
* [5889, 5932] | 3.66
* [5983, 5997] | 0.57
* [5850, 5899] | 3.59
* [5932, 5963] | 0.09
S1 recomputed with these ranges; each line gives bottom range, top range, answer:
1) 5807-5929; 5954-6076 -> 1.09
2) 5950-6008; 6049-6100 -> 1.07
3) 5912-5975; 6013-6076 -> 1.08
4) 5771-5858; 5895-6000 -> 0.99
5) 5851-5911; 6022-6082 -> 1.19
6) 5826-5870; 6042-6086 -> 1.08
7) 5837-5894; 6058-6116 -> 1.10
